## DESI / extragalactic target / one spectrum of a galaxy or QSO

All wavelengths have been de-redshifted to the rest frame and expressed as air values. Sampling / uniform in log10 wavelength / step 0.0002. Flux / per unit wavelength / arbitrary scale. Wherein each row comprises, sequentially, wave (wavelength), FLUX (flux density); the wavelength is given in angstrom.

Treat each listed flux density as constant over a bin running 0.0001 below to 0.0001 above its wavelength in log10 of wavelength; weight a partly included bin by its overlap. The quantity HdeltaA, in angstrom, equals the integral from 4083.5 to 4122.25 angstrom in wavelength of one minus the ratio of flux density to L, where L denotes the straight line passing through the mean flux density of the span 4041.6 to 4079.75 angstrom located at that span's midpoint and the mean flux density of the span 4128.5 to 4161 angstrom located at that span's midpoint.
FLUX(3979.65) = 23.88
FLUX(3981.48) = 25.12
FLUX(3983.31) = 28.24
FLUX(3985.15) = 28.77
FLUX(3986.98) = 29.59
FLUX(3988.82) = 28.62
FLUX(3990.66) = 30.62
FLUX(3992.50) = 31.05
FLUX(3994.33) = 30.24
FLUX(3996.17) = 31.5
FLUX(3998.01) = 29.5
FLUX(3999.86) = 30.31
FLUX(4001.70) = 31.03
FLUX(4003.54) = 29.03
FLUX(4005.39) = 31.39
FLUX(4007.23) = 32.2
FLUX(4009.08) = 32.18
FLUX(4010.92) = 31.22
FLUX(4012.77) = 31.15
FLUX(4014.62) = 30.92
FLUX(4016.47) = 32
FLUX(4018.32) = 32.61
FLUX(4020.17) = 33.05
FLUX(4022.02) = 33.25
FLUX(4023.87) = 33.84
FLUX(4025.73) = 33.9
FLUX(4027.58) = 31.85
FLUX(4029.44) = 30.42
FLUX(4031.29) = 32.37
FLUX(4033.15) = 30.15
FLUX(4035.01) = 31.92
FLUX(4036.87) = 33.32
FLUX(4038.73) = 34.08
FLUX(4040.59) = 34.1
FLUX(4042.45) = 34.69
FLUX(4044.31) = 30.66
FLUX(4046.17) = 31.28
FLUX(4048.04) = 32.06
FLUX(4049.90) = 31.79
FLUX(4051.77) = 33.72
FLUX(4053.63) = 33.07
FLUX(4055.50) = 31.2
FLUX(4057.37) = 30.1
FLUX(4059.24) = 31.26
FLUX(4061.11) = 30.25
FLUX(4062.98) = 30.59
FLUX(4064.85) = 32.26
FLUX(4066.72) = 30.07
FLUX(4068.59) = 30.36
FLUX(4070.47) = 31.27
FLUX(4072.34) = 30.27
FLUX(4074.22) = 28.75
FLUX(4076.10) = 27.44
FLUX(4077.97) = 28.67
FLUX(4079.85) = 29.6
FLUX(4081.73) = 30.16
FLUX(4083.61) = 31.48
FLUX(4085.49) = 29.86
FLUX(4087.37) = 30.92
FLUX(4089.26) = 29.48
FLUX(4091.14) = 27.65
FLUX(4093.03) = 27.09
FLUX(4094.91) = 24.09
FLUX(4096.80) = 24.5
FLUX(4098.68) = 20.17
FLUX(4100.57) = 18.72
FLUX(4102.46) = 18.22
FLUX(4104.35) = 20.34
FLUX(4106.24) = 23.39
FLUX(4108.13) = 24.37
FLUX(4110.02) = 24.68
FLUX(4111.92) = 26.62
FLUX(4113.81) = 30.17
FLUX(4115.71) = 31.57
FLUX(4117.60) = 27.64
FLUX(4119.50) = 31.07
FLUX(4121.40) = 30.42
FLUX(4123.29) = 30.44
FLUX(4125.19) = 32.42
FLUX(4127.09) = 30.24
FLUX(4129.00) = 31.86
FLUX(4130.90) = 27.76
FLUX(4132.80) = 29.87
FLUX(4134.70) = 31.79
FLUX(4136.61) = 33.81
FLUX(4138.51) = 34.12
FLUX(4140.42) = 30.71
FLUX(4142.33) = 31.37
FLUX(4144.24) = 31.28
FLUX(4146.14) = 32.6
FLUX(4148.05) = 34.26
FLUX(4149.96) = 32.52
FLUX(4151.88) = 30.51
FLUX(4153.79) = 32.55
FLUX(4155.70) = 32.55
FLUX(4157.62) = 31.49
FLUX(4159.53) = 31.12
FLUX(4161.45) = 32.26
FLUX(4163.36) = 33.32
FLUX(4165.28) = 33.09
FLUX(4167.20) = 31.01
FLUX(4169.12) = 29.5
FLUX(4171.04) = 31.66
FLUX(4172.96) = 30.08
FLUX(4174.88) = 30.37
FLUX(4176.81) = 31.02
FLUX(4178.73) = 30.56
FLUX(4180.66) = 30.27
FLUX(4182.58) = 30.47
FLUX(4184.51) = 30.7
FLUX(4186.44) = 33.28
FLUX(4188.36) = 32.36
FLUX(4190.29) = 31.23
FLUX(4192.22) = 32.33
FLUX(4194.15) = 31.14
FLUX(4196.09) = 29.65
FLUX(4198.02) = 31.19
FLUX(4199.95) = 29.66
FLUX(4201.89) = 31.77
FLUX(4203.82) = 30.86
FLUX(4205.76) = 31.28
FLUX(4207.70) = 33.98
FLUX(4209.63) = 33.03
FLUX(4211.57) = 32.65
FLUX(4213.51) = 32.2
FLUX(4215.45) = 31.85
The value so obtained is 6.4 angstrom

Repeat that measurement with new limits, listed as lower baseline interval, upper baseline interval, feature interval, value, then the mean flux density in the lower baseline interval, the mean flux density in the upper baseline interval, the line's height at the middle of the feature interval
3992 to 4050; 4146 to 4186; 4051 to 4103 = 5.0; 31.9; 31.5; 31.7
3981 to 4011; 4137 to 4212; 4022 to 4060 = -2.3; 30.1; 31.6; 30.5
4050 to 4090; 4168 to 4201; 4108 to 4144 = 0.6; 30.5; 30.9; 30.7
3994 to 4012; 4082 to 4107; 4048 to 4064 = -2.3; 30.9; 25.2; 27.6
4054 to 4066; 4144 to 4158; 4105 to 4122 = 2.2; 31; 32.3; 31.8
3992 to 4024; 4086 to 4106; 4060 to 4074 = -2.1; 31.4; 24.2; 26.6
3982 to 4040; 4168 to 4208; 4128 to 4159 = -0.7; 31.3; 31.1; 31.1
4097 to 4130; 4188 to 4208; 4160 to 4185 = -1.1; 26.6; 31.3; 29.9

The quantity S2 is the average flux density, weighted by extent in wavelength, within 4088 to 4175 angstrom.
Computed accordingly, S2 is 29.2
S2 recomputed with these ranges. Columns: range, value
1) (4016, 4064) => 32.2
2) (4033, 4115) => 29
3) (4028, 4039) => 31.9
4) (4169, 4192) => 31.1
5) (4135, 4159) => 32.3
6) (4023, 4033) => 32.3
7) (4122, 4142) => 31.3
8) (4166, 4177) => 30.6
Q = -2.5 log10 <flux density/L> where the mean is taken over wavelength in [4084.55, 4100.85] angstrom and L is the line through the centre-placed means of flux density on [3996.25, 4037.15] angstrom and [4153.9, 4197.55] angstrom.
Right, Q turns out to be 0.204 mag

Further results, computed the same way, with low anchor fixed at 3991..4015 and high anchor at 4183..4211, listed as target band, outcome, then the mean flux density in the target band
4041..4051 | -0.040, 32.2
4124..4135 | 0.027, 30.6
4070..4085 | 0.054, 29.7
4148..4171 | -0.015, 31.9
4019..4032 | -0.058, 32.7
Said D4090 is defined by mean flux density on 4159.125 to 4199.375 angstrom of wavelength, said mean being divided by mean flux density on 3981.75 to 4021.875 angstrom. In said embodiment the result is 1.02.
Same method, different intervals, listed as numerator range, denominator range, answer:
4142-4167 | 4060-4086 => 1.07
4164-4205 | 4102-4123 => 1.17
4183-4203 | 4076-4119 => 1.19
